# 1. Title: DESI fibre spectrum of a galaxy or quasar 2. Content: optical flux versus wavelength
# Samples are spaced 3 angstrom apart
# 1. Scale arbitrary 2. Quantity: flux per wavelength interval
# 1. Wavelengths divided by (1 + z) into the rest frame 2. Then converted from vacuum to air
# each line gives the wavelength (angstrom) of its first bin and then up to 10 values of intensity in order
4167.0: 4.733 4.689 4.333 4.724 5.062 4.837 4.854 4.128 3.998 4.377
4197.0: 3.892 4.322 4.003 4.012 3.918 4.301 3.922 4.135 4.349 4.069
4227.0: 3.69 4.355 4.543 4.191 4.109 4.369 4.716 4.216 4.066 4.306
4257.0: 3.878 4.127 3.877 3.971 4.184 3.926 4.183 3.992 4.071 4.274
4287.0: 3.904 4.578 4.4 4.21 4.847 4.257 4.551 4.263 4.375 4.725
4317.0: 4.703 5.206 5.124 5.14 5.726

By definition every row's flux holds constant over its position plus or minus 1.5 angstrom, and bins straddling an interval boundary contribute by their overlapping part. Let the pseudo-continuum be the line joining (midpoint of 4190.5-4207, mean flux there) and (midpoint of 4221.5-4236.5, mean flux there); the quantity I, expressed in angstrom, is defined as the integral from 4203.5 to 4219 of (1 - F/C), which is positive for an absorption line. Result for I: 0.3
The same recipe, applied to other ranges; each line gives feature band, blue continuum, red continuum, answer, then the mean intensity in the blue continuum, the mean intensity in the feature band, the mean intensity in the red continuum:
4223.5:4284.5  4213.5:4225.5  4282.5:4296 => 0.7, 4.12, 4.15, 4.28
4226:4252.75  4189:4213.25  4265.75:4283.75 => -1.1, 4.1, 4.26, 4.08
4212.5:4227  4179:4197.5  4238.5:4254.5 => 0.9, 4.43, 4.09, 4.31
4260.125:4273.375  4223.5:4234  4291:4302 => 1.0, 4.16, 4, 4.46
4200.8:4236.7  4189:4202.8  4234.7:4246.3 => 1.0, 4.13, 4.13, 4.34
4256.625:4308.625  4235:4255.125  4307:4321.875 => 3.5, 4.28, 4.2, 4.68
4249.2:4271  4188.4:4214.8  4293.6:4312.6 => 1.1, 4.1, 4.06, 4.42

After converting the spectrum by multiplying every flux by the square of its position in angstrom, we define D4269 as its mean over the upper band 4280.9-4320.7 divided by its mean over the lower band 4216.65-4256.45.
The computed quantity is 1.08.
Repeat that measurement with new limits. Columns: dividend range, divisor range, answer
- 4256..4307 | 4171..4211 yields 1.01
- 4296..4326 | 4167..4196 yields 1.09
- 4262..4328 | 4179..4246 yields 1.08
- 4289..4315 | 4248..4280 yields 1.12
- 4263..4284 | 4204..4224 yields 1.02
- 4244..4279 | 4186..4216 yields 1.03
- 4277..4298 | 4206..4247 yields 1.04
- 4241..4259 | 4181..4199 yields 1.01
